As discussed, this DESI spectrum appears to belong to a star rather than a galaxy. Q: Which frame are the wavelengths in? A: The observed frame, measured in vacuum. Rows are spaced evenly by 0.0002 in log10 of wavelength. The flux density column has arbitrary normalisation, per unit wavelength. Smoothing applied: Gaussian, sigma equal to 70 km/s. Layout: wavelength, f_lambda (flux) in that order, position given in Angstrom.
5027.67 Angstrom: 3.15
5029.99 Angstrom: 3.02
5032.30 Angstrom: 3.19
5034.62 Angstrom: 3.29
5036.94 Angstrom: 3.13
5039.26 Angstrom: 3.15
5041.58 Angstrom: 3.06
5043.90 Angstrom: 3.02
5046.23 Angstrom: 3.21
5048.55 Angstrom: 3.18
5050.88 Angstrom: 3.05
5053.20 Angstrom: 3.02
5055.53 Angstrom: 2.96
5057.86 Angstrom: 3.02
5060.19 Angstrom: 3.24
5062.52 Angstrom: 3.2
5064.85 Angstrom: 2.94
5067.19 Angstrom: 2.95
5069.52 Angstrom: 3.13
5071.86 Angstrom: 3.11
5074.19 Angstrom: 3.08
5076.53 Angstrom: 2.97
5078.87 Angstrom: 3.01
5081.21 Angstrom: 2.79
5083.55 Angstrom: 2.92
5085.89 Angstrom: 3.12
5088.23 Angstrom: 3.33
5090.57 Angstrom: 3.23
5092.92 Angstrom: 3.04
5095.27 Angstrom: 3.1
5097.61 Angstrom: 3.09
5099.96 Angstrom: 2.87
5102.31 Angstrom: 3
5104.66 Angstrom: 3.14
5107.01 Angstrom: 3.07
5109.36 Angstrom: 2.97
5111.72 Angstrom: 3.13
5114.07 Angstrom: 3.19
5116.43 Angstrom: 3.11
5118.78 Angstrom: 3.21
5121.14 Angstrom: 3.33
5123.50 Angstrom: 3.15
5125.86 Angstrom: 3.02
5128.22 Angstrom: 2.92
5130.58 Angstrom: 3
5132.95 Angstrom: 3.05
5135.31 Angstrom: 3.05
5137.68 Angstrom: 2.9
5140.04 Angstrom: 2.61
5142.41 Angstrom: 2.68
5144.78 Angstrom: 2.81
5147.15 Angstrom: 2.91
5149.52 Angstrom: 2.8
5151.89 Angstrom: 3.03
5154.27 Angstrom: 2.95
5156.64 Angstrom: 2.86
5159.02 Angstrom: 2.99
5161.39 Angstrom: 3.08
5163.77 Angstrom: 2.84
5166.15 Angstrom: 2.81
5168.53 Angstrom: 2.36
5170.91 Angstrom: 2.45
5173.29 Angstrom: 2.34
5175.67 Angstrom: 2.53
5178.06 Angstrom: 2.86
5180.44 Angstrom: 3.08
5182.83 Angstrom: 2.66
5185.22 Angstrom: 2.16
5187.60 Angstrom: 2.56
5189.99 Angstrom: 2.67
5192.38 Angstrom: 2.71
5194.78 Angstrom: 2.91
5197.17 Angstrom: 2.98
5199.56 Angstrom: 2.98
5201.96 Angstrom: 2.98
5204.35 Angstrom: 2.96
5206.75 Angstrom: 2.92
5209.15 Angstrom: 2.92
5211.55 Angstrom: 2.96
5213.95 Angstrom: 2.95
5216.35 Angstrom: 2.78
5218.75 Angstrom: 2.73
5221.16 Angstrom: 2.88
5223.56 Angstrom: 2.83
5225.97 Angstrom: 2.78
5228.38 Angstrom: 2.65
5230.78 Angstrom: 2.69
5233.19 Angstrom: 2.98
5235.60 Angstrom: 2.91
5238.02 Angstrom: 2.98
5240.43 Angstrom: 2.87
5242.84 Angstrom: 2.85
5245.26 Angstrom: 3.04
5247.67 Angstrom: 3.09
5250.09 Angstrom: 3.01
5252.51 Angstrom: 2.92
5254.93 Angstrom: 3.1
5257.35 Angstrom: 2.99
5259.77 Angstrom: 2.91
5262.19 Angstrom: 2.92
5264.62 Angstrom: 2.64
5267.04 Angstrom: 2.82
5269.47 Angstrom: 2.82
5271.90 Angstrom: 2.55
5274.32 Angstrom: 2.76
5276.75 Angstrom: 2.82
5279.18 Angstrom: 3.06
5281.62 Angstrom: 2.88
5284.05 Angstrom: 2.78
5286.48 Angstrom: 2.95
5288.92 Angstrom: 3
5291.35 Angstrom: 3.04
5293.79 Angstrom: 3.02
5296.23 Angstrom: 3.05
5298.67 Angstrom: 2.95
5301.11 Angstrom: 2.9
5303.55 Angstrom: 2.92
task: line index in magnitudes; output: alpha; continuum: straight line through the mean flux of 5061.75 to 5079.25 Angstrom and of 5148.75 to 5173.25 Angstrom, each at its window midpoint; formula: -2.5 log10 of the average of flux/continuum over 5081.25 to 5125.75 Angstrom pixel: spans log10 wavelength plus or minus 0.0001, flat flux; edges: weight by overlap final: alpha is -0.053 mag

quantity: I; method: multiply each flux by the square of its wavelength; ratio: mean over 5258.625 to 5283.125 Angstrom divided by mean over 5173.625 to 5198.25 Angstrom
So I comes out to 1.08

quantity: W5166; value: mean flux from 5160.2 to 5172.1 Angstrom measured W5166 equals 2.71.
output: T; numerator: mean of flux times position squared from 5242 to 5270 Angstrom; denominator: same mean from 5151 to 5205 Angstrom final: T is 1.09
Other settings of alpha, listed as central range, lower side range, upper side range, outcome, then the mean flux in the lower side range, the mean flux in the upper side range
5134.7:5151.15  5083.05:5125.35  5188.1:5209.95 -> 0.07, 3.11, 2.88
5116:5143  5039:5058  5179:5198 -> -0.05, 3.07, 2.71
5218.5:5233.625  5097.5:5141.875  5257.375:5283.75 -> 0.04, 3.04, 2.82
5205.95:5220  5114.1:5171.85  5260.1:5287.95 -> 0.00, 2.92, 2.82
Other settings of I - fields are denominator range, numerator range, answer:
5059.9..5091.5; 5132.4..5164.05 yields 0.97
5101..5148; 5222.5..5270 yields 1.01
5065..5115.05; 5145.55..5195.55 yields 0.92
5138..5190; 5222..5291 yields 1.09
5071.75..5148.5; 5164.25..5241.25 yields 0.95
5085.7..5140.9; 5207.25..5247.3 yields 0.98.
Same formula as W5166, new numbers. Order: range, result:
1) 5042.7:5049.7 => 3.14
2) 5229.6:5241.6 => 2.89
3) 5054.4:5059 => 2.99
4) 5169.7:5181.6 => 2.65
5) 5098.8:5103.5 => 2.94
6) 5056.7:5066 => 3.1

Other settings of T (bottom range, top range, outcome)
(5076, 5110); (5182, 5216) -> 0.96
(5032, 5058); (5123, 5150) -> 0.97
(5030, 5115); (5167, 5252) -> 0.96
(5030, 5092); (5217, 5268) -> 1.00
